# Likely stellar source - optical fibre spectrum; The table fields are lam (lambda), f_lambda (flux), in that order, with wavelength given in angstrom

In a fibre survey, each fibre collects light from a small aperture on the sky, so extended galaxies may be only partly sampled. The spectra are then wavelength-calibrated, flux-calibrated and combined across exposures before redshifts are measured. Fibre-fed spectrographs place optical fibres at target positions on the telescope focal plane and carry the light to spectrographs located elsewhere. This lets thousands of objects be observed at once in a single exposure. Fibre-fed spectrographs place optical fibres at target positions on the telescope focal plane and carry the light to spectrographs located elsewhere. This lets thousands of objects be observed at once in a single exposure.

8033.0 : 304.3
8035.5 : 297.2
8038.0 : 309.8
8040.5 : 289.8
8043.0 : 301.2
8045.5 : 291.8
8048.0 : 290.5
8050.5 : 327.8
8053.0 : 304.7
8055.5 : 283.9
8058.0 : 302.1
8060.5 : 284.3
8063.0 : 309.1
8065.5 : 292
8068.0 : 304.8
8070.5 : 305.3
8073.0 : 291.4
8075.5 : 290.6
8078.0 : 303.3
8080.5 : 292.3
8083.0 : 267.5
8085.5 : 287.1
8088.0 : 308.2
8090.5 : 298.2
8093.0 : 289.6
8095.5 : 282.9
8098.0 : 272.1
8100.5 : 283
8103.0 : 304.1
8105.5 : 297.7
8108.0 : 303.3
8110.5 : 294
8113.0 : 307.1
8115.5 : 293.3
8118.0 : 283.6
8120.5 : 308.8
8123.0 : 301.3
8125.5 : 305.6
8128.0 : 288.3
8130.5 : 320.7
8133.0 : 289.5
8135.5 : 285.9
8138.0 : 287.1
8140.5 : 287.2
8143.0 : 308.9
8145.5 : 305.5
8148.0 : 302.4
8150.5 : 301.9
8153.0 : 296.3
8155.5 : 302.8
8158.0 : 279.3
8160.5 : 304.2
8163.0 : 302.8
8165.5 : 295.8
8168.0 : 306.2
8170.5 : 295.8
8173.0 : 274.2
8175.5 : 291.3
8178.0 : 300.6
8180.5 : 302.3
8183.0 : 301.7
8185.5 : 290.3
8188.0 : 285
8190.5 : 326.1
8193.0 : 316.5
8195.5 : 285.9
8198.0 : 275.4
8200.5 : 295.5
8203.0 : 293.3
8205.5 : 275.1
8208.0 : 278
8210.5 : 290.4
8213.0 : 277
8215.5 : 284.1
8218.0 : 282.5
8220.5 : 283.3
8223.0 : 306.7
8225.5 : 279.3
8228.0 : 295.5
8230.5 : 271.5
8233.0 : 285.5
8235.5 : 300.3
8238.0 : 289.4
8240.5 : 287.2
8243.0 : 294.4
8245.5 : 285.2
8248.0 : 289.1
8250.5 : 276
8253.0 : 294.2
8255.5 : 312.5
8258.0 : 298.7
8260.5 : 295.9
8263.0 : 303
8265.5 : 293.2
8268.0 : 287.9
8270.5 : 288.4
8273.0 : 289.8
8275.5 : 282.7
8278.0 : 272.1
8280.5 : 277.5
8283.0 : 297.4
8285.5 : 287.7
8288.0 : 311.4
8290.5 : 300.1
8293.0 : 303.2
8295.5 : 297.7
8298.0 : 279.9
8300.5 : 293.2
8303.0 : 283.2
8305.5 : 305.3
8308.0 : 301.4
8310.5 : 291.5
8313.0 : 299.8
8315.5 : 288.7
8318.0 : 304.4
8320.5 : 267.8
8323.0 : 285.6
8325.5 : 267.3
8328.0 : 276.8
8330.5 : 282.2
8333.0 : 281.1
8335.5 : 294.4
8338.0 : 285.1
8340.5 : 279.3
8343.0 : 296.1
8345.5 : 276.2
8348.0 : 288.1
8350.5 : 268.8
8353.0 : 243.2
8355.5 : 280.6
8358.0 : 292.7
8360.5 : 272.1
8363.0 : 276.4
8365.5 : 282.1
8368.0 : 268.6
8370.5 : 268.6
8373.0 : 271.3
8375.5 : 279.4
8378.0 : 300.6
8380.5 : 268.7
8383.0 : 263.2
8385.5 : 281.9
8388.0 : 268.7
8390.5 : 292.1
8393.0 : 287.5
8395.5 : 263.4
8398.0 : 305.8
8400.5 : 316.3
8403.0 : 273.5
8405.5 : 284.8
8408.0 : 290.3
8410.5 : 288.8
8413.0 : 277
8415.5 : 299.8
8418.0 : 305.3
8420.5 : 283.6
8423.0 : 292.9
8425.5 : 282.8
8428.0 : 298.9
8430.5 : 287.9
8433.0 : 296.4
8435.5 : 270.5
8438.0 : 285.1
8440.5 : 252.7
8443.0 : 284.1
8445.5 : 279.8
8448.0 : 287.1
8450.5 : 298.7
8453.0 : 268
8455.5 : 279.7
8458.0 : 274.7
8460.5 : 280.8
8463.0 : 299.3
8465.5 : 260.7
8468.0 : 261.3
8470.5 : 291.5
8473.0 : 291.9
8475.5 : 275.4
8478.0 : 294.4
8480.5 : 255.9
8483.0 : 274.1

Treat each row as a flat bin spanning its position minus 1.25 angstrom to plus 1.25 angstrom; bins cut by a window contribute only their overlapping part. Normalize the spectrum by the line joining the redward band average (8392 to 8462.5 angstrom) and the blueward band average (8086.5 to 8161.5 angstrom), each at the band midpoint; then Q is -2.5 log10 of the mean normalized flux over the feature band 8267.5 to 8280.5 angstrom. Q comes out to 0.03 mag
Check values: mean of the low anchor 296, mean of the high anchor 286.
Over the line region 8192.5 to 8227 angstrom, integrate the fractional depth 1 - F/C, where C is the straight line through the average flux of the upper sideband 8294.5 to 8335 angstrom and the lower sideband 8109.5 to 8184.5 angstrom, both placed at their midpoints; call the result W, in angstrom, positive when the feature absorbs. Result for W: 0.84 angstrom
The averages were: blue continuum 297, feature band 287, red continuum 288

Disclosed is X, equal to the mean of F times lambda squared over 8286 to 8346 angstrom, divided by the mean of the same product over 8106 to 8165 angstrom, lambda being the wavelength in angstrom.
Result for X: 1.0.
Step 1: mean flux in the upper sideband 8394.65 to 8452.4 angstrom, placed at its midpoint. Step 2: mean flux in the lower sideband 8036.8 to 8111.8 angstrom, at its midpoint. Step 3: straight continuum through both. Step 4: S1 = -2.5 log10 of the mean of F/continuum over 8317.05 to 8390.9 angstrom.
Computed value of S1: 0.04 mag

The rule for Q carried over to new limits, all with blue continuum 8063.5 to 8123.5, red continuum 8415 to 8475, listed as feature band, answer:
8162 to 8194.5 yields -0.027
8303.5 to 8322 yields -0.022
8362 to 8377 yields 0.043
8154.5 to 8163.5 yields -0.016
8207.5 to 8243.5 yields 0.012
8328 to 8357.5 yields 0.027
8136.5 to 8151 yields -0.021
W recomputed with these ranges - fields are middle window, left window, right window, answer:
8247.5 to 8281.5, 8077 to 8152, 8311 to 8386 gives -0.57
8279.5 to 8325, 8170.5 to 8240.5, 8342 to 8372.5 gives -1.89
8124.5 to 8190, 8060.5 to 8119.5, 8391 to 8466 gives -1.07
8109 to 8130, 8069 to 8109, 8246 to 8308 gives -0.45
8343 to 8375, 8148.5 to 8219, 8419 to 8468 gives 1.18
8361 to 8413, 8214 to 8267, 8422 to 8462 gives 0.62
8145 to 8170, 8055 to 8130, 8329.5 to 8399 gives -0.72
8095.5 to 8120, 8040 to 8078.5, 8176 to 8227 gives 0.24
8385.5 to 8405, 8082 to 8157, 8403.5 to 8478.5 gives -0.05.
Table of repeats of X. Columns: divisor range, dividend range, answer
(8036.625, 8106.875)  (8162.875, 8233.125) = 1.02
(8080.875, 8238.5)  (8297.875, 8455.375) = 1.02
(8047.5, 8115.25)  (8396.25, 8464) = 1.06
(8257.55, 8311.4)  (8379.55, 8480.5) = 1.00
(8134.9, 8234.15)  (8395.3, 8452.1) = 1.04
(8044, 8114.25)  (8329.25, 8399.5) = 1.01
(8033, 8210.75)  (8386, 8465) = 1.04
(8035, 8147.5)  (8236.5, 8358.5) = 1.02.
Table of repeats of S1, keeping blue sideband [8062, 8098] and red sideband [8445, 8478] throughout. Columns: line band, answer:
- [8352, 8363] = 0.04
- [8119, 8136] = -0.03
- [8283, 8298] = -0.04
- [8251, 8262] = -0.04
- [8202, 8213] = 0.02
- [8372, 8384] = 0.03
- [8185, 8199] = -0.03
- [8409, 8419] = -0.04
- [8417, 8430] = -0.04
